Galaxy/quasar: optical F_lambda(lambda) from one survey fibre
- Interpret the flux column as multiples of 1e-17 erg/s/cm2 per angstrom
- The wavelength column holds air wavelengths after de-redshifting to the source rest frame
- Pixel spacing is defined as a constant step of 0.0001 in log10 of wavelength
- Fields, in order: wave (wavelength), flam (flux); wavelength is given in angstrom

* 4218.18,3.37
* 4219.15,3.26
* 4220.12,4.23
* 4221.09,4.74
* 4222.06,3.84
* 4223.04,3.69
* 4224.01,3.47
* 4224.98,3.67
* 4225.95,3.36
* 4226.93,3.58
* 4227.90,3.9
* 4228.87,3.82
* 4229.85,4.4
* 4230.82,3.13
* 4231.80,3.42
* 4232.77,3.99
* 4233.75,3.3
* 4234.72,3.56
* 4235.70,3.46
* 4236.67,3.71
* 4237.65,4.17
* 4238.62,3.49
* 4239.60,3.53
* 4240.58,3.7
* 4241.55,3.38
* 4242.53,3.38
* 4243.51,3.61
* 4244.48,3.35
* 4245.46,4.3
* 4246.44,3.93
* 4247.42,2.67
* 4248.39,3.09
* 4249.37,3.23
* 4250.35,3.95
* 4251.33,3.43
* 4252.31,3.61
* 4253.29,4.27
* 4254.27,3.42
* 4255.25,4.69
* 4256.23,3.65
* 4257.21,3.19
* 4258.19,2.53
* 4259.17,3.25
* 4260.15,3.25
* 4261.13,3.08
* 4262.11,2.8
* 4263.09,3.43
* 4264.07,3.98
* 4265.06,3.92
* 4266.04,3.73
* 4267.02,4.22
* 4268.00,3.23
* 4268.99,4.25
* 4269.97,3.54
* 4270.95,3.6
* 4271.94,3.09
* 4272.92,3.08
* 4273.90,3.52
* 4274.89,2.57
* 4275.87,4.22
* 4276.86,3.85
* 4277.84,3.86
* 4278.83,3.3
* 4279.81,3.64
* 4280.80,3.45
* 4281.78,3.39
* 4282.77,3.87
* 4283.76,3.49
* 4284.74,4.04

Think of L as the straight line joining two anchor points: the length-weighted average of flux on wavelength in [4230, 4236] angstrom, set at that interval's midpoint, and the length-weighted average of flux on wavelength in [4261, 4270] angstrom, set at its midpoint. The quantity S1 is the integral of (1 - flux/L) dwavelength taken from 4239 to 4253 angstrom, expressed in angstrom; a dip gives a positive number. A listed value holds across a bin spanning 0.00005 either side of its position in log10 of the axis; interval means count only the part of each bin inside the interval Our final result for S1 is 0.20 angstrom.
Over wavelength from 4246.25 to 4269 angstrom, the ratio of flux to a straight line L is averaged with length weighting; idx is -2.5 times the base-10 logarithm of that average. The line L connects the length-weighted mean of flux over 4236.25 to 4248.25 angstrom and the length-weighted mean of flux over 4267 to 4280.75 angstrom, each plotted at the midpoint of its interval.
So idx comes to 0.02 mag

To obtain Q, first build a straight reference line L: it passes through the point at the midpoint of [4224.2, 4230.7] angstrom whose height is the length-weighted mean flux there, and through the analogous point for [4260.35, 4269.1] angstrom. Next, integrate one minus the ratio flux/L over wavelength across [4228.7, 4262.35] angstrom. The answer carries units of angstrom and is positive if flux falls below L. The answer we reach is 1.2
